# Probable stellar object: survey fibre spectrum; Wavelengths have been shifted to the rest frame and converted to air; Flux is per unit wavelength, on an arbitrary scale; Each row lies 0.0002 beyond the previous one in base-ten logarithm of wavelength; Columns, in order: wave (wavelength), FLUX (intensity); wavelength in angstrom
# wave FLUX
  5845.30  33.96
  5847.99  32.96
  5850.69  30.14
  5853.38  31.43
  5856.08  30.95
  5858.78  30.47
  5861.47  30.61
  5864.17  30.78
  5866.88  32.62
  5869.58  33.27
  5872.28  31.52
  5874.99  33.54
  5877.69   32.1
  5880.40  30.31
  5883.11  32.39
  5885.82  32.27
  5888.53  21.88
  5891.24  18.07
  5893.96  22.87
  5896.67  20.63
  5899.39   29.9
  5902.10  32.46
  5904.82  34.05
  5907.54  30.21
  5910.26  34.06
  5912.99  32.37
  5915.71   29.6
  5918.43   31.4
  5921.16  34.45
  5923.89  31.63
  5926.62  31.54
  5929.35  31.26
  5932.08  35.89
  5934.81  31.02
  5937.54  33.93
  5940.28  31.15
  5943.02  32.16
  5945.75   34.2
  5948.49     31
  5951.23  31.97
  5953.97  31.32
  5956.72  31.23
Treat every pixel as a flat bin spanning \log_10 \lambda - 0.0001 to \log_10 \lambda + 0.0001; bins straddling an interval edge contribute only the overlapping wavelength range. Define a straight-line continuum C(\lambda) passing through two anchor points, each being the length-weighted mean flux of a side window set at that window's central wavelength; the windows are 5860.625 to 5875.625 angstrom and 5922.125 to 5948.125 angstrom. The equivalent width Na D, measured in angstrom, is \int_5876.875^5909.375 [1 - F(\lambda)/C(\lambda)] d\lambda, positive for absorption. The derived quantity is 4.1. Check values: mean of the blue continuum 32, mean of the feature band 28.1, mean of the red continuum 32.5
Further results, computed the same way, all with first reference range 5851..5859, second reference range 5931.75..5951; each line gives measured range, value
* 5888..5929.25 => 3.52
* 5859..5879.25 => -0.51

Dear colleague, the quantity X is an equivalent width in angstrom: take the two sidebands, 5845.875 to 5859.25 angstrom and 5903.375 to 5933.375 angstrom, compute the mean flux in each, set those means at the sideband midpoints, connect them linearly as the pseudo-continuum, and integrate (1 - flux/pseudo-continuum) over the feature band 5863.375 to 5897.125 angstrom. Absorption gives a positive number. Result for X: 3.2 angstrom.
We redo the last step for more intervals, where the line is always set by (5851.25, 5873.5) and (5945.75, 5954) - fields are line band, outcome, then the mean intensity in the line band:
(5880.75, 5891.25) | 1.3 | 27.6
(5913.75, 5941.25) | -0.4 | 32.2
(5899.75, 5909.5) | -0.1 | 32.1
